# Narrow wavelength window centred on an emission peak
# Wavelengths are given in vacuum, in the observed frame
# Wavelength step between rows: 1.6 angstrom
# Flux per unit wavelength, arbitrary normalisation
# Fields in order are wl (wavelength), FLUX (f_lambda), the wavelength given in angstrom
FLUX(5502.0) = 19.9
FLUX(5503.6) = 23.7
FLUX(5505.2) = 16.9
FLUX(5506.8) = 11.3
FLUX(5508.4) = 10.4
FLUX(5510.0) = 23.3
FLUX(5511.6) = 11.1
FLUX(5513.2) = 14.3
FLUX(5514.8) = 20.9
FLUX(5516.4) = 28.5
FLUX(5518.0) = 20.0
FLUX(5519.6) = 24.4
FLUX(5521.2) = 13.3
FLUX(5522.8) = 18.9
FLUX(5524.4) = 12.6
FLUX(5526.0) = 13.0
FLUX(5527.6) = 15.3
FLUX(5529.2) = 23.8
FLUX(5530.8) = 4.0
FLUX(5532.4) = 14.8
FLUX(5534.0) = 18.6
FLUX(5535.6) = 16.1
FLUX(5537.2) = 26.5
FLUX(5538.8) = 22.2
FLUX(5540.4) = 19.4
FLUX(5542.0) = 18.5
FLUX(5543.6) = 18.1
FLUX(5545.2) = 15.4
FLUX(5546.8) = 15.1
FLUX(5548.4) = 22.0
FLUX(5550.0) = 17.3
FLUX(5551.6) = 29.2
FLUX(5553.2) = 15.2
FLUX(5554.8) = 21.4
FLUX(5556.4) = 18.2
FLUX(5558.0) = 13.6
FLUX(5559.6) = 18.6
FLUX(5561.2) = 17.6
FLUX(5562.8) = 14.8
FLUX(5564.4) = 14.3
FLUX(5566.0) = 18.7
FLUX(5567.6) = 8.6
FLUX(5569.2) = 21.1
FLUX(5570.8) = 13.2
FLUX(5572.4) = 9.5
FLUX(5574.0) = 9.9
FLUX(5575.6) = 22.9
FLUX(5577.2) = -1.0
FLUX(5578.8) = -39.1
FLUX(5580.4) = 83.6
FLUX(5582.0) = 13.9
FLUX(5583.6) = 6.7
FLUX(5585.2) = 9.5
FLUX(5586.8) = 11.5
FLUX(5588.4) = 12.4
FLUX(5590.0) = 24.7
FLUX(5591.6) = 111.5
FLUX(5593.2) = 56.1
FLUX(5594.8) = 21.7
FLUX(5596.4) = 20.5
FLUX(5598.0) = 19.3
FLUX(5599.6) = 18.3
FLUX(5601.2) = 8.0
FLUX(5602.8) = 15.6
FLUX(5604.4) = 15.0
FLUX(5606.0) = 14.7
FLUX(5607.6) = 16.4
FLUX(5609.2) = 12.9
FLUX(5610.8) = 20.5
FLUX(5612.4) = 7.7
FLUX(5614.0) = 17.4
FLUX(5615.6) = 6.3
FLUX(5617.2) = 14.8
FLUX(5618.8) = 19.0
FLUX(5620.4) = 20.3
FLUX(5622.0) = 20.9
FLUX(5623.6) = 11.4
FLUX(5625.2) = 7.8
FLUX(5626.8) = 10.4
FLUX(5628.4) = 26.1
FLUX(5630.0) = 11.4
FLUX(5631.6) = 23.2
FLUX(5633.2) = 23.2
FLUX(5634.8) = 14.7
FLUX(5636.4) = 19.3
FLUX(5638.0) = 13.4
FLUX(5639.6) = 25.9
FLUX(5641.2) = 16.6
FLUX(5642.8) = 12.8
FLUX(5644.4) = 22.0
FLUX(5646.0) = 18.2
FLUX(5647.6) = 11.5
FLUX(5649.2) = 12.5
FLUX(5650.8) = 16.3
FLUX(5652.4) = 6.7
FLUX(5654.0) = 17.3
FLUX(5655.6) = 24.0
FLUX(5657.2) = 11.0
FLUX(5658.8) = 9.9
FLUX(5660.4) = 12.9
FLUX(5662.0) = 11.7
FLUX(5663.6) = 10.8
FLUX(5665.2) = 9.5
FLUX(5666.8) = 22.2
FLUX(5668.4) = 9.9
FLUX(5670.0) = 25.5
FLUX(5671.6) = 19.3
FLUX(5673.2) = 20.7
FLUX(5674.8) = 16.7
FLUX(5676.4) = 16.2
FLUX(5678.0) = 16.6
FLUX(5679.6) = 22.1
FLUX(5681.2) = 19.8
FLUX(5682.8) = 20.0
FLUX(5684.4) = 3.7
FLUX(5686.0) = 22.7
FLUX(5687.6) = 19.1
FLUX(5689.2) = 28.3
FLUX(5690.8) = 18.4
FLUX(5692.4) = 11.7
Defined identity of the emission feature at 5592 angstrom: H-beta 4861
